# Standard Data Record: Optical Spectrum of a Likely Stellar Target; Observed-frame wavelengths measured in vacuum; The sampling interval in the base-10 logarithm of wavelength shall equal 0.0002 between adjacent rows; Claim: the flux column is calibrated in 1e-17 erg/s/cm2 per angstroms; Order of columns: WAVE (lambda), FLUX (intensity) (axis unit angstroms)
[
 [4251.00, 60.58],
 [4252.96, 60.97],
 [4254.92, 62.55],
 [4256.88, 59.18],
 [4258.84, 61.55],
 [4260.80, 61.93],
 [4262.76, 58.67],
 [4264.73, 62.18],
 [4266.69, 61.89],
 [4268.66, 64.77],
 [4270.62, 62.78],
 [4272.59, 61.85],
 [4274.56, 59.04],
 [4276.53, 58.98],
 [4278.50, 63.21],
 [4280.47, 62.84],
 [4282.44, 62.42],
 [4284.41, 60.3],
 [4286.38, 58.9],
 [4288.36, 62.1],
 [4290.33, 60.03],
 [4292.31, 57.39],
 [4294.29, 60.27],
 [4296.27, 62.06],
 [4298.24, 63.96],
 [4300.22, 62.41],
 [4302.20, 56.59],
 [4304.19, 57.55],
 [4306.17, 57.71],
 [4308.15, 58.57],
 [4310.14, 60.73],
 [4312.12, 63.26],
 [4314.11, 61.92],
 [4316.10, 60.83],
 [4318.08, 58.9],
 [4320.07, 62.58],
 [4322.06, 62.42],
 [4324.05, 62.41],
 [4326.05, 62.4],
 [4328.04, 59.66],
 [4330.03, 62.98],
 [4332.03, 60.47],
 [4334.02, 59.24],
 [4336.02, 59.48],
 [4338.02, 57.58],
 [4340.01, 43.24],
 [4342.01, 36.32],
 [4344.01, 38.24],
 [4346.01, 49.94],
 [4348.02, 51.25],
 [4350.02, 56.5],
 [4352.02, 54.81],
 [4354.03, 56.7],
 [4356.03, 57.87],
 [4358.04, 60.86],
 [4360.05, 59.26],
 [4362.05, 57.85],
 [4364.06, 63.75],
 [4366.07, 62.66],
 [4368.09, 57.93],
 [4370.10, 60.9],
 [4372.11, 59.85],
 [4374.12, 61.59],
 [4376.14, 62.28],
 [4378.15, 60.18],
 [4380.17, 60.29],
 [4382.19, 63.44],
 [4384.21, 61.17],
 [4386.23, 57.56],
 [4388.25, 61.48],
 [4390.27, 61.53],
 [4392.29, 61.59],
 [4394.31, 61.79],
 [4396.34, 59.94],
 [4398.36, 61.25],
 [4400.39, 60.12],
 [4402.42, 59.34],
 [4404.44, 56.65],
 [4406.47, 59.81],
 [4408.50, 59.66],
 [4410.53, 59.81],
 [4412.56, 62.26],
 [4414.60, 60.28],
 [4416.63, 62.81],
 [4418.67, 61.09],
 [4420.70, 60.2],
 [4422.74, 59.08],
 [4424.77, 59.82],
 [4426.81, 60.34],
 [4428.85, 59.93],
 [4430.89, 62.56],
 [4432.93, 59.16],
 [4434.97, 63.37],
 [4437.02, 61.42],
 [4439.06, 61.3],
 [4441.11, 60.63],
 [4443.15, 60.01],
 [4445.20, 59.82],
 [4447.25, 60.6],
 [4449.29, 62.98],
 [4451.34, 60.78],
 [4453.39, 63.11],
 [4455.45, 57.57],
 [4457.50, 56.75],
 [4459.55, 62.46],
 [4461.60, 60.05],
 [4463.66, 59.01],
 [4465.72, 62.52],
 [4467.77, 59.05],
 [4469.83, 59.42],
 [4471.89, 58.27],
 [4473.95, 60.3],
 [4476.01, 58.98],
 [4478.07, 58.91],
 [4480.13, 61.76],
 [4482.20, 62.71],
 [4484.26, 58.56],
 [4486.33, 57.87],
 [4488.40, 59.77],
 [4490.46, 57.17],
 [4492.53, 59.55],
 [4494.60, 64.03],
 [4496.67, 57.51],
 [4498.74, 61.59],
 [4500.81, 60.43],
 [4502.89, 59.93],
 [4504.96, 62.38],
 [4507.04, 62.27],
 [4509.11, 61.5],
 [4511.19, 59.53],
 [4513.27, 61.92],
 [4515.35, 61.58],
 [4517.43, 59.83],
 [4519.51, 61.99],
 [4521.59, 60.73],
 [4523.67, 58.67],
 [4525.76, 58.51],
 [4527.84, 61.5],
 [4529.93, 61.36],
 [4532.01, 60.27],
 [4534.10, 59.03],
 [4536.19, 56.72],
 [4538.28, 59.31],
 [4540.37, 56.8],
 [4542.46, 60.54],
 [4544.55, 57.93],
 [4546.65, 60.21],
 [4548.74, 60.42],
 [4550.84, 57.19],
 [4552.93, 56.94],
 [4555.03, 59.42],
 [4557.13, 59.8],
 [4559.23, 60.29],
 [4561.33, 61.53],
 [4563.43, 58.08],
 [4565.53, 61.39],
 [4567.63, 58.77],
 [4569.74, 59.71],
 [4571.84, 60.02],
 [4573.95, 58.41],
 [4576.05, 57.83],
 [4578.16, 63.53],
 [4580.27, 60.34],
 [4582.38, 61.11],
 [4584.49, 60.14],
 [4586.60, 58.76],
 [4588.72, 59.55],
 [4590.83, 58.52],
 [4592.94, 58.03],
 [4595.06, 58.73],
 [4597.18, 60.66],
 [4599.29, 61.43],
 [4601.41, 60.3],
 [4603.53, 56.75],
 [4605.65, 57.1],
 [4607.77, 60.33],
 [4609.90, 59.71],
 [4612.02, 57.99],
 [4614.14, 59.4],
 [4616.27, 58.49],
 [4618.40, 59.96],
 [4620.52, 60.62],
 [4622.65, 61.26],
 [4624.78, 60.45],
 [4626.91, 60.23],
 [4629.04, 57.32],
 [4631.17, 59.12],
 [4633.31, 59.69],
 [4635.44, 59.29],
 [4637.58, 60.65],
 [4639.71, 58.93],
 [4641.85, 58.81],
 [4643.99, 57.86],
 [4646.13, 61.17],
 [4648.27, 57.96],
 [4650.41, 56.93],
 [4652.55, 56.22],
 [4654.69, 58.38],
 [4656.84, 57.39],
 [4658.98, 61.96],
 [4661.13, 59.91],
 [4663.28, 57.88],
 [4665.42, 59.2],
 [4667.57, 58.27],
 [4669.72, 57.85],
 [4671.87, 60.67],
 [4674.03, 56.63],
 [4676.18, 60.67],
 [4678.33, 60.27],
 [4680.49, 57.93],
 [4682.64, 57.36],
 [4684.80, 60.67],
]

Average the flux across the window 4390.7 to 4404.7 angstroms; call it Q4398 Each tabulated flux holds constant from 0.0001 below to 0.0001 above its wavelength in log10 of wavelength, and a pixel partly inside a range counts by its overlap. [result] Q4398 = 60.4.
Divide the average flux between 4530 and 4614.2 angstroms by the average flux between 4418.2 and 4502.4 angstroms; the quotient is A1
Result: 0.99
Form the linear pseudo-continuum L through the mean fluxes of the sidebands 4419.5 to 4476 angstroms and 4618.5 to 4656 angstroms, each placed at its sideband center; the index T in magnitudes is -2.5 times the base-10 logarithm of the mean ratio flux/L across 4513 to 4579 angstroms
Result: 0.00 mag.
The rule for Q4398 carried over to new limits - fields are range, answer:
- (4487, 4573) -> 59.9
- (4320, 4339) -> 60.8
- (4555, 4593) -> 59.8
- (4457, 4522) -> 60.3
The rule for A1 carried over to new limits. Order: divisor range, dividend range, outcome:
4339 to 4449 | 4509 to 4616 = 1.01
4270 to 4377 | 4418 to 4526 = 1.03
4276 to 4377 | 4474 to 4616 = 1.02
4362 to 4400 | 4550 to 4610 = 0.98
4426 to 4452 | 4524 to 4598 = 0.97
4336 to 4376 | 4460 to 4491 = 1.08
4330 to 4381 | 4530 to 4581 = 1.05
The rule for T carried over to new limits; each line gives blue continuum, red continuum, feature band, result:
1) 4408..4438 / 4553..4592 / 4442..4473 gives 0.01 mag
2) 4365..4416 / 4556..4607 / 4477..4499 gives 0.00 mag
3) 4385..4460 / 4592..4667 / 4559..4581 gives -0.01 mag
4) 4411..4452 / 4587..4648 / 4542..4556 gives 0.02 mag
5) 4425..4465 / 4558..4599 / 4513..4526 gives -0.01 mag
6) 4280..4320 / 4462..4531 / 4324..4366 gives 0.09 mag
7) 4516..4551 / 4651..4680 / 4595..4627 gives -0.01 mag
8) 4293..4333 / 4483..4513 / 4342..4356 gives 0.20 mag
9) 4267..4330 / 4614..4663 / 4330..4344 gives 0.16 mag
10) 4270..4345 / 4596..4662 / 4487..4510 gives -0.03 mag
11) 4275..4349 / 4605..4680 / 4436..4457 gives -0.04 mag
